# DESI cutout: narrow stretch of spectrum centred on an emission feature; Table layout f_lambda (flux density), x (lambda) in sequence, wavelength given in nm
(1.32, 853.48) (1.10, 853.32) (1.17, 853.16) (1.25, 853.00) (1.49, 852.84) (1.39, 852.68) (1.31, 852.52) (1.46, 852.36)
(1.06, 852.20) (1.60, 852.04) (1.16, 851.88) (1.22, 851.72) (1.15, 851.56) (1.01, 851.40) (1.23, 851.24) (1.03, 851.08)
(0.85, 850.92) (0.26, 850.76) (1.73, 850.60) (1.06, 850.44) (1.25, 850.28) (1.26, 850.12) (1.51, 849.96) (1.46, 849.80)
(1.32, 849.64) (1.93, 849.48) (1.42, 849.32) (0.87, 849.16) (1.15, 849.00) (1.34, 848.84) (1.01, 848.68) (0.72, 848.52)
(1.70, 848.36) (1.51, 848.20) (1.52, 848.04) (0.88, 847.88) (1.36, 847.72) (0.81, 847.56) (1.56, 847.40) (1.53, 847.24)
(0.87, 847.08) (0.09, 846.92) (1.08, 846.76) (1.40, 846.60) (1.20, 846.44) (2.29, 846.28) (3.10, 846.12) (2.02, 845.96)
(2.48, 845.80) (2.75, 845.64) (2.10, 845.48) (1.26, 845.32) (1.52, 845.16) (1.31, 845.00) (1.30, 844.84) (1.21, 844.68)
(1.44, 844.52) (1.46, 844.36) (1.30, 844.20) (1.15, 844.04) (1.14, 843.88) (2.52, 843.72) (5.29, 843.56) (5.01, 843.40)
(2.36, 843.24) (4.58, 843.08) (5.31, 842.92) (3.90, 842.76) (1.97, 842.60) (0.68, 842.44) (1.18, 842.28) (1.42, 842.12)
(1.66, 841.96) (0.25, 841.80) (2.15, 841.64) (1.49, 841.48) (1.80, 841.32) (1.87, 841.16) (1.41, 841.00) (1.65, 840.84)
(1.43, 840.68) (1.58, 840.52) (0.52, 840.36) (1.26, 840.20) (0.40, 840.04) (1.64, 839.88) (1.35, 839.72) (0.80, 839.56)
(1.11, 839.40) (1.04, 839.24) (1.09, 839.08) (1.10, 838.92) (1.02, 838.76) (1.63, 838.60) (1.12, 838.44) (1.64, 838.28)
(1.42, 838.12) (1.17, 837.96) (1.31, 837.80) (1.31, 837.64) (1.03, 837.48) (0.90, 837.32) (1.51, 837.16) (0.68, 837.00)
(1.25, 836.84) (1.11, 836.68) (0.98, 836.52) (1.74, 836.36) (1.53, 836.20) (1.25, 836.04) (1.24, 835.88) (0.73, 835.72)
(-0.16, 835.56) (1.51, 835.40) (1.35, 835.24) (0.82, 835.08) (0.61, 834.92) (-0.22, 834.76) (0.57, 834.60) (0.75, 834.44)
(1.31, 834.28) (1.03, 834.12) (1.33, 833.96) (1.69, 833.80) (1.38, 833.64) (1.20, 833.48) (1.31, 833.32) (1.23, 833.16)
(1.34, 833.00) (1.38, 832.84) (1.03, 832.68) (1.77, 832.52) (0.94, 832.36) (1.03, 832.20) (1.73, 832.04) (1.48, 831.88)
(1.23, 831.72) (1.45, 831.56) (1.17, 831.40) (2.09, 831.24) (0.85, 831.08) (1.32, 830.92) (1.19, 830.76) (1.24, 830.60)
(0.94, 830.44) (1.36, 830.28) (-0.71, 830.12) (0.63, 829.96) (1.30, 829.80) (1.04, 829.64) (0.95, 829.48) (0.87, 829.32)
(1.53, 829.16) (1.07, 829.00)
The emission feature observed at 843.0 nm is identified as H-alpha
